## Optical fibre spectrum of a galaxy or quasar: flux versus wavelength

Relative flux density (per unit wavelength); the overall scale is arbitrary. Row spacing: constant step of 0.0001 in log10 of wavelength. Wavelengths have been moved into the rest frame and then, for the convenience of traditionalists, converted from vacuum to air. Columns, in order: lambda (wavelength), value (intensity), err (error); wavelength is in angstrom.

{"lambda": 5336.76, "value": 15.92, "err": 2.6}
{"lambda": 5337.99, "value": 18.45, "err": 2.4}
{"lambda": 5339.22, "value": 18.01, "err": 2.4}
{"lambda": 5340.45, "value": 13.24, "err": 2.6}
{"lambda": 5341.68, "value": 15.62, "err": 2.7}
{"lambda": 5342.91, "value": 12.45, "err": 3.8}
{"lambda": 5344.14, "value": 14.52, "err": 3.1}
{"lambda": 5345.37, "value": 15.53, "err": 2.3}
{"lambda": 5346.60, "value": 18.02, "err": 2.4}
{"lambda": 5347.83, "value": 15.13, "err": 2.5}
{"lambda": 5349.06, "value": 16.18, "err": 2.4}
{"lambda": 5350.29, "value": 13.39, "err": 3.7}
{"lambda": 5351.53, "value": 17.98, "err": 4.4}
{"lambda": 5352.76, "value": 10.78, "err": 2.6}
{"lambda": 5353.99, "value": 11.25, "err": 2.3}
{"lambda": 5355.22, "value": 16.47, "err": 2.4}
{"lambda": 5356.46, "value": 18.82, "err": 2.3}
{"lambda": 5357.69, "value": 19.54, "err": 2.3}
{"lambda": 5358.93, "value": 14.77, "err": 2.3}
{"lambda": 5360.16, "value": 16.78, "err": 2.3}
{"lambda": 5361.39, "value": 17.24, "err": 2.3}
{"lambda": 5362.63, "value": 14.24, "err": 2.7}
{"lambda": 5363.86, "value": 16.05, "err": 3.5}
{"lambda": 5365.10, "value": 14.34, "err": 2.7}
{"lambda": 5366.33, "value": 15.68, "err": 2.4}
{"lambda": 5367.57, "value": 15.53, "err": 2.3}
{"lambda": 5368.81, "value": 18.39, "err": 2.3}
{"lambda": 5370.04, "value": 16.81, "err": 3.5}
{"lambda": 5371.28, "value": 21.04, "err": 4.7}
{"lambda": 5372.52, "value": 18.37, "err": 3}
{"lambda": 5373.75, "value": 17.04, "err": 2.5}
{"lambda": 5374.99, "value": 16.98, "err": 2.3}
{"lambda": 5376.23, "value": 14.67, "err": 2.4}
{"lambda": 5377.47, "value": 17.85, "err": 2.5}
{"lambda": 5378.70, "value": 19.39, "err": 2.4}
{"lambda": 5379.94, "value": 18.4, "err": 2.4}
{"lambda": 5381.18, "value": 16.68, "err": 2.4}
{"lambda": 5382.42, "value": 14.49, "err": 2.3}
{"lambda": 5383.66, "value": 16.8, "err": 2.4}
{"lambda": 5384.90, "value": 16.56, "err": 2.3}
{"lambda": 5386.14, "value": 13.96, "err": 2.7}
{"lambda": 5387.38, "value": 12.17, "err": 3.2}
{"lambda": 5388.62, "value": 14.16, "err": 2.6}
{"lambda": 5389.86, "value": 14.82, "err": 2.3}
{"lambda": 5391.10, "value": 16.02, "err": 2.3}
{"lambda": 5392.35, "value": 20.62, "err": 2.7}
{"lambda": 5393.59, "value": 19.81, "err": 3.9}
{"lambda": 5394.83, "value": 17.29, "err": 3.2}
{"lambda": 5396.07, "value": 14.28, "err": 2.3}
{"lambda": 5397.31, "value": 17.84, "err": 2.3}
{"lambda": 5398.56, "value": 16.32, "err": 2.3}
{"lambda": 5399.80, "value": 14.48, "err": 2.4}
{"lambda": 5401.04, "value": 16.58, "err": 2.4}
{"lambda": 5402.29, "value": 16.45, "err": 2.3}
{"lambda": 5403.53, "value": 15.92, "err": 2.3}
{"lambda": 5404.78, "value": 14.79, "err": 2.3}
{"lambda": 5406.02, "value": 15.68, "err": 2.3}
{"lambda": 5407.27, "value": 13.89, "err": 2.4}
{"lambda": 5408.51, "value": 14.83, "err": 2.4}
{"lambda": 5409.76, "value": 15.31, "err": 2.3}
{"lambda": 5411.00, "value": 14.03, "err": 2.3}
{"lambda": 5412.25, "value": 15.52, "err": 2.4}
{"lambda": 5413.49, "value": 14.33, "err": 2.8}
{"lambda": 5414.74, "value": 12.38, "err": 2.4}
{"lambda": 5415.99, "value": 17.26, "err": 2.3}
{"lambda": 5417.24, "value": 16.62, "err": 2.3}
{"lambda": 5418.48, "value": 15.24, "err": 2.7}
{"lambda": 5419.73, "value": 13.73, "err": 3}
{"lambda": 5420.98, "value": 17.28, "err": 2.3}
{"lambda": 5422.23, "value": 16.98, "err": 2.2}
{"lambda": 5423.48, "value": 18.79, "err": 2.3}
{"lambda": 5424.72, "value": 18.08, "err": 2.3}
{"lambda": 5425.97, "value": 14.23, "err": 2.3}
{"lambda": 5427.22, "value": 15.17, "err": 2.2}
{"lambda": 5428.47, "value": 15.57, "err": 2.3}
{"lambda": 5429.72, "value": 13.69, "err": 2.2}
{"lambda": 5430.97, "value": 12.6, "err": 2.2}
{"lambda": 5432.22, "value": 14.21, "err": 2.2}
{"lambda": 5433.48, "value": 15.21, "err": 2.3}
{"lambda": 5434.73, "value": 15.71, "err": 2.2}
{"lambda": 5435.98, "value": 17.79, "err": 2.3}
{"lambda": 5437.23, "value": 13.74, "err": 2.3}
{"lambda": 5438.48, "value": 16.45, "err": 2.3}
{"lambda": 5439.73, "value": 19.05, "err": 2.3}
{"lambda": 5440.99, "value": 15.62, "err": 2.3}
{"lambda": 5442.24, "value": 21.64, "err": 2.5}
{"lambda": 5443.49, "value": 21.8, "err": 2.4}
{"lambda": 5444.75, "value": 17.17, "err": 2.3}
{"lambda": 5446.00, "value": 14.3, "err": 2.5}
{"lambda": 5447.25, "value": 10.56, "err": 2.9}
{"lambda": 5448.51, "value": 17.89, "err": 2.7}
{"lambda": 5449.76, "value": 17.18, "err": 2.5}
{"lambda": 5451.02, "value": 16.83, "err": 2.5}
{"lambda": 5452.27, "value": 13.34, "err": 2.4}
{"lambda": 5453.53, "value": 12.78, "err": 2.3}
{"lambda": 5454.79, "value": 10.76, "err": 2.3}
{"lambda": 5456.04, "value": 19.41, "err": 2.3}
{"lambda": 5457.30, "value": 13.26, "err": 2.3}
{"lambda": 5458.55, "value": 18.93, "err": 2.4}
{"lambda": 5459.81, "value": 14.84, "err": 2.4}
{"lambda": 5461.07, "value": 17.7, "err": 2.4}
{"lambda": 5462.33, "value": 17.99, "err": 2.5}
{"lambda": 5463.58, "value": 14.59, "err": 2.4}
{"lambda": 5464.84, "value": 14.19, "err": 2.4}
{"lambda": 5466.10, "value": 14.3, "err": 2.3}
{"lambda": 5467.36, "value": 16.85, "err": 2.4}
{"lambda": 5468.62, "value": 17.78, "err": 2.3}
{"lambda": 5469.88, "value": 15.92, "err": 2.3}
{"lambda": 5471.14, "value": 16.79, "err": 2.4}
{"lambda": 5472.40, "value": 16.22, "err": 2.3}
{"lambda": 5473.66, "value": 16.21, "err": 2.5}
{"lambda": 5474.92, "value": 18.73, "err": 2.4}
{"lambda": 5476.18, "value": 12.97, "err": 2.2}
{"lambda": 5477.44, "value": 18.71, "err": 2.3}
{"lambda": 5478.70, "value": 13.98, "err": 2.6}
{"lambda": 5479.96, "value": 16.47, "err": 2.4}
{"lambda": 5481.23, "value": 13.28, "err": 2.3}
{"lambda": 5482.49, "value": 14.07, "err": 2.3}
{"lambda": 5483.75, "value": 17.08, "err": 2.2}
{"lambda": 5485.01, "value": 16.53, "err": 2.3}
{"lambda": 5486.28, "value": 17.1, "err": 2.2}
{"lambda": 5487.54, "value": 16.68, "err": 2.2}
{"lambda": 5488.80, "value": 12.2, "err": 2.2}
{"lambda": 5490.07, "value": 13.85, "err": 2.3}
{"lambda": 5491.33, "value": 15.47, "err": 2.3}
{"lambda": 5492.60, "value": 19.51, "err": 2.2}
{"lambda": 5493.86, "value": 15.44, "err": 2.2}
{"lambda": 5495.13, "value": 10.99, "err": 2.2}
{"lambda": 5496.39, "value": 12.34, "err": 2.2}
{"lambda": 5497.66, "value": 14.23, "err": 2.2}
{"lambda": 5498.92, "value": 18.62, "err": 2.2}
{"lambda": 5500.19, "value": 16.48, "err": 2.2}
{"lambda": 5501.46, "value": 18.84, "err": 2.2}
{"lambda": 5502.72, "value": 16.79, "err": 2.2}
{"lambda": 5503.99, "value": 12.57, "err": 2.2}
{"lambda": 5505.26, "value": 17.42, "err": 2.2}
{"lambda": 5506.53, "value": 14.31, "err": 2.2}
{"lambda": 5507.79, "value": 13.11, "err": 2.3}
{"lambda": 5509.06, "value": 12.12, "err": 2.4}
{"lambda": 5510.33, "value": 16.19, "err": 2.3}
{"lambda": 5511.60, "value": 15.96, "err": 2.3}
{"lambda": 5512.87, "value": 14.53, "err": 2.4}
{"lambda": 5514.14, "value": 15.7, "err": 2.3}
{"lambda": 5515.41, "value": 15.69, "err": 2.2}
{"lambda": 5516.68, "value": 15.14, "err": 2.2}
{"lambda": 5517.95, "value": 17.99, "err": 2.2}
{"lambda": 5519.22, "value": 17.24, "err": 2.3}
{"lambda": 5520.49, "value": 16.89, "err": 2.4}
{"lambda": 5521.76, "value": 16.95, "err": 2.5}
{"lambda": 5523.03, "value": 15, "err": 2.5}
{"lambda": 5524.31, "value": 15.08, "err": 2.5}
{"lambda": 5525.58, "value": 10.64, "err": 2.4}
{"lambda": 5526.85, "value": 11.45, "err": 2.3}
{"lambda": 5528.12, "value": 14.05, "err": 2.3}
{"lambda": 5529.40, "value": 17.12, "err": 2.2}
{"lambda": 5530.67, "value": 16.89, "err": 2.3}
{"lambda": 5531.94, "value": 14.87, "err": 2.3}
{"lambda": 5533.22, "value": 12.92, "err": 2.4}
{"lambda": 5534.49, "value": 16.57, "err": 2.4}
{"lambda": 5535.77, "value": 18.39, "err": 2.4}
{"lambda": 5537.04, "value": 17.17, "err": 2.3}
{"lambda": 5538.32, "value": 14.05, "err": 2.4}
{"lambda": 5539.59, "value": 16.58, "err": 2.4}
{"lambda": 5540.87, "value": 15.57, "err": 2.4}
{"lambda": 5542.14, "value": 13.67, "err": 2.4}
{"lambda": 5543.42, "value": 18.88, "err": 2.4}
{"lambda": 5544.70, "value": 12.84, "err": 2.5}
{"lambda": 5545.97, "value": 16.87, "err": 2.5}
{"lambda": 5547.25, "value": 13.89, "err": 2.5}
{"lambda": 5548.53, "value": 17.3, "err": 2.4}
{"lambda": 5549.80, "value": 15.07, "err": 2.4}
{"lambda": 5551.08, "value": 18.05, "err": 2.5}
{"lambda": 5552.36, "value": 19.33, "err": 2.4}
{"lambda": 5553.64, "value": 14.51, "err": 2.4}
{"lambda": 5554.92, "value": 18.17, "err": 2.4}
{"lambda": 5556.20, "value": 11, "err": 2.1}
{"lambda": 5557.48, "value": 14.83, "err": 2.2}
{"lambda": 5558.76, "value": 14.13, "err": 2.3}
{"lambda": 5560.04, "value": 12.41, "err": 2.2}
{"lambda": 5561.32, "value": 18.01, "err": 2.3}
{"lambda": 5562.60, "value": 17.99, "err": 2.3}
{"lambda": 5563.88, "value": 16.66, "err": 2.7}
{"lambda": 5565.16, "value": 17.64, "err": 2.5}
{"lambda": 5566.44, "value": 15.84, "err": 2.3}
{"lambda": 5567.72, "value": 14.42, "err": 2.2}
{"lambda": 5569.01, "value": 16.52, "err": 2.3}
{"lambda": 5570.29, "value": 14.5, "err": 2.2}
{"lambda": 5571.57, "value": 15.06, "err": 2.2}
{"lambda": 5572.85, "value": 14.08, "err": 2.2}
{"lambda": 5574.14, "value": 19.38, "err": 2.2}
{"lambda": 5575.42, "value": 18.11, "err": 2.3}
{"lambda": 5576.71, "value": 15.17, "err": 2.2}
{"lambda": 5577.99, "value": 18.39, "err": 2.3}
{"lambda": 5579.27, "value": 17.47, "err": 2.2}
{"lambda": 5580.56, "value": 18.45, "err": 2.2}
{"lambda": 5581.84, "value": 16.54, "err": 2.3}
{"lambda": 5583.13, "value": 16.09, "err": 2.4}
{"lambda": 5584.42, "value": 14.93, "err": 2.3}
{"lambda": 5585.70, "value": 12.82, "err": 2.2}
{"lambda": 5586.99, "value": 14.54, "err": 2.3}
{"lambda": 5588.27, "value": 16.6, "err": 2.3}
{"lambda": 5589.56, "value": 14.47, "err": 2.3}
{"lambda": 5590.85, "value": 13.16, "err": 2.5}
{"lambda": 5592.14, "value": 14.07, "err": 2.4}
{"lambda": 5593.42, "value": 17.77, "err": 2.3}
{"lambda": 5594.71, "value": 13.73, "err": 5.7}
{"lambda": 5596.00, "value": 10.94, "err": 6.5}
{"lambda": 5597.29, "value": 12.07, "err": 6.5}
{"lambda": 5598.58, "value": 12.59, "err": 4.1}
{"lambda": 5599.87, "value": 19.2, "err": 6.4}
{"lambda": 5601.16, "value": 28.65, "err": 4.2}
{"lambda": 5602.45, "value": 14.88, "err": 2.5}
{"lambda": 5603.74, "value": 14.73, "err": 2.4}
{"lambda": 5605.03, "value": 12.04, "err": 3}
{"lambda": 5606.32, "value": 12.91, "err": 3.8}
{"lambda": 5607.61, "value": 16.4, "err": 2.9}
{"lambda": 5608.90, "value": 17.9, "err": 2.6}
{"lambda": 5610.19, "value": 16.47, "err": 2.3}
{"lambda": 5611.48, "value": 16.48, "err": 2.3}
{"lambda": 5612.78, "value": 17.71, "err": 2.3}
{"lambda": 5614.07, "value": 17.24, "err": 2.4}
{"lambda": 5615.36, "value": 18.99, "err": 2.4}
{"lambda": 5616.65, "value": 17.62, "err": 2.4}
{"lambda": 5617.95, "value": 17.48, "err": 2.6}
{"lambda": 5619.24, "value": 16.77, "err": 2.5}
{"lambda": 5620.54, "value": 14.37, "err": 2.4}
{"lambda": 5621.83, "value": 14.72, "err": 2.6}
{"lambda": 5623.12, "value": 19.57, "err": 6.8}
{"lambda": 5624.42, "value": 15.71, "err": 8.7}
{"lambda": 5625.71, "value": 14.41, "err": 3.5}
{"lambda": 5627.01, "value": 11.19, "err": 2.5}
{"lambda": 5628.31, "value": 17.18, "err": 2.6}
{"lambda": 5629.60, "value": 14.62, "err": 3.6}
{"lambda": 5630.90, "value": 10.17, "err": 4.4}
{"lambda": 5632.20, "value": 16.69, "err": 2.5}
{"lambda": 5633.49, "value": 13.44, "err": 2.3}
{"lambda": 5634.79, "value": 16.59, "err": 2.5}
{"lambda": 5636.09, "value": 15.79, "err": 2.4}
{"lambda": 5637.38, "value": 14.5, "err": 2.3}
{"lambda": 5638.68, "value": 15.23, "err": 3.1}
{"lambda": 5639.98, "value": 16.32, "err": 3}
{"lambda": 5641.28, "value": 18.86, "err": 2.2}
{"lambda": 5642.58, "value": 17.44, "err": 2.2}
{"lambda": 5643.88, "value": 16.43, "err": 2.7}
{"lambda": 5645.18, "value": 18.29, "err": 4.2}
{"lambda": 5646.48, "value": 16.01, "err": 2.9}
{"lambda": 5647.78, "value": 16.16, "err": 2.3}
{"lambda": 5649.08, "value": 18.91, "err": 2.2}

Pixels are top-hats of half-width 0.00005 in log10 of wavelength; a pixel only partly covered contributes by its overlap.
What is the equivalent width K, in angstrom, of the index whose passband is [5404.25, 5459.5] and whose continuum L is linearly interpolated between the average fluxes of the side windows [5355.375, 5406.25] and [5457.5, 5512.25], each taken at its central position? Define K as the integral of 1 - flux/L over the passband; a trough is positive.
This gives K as 1.5 angstrom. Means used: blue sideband 16.5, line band 15.7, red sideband 15.7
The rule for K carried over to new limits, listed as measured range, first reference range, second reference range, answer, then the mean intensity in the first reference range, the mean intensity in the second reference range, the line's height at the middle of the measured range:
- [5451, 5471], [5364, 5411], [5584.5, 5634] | 0.57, 16.3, 15.5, 16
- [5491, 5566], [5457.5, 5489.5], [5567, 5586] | 2.42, 16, 16.2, 16.1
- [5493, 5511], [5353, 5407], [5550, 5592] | 1.15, 16.3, 15.9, 16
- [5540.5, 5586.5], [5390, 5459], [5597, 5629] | 0.75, 15.9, 16.3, 16.2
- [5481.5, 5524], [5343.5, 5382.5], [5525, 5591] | 0.92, 16.3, 15.7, 15.9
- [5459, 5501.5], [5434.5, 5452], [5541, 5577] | 1.91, 16.8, 15.9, 16.5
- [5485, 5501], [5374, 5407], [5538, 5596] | 0.61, 16.2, 15.7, 15.9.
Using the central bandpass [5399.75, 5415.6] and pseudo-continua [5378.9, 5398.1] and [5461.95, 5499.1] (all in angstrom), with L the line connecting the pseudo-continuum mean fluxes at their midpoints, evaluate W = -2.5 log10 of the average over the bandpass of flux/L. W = 0.08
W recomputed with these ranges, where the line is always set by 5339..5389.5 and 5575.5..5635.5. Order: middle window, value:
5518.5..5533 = 0.05 mag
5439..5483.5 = -0.01 mag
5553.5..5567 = 0.01 mag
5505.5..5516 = 0.07 mag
